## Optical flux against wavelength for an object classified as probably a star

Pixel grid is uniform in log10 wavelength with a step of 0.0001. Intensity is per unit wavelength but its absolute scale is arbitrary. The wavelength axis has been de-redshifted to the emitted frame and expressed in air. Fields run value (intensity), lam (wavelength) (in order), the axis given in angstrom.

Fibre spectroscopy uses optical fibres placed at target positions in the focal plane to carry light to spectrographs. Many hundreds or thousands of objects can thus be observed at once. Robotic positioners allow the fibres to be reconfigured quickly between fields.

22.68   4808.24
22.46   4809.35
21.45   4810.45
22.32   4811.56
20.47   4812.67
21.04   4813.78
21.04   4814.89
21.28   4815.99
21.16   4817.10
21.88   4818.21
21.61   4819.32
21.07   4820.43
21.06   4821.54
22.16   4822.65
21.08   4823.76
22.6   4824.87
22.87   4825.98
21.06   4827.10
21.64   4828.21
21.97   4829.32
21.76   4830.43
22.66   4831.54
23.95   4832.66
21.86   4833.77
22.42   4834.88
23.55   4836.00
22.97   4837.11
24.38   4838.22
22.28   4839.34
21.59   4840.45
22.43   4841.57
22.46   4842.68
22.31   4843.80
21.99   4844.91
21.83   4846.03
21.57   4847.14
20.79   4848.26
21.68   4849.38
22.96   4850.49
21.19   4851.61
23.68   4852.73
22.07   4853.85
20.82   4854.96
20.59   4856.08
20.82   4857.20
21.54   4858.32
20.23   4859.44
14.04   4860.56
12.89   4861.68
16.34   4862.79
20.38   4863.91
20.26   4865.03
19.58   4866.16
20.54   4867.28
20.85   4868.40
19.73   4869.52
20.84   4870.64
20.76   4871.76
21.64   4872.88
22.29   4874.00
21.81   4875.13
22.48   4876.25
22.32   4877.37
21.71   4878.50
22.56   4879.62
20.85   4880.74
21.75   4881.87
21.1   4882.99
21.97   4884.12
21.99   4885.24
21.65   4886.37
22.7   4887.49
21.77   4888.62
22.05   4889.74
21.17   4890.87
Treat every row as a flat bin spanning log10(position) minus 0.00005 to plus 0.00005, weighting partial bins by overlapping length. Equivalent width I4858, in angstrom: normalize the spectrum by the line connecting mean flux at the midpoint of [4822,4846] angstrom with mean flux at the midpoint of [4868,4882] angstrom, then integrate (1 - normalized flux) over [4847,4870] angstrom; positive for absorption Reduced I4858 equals 1.85 angstrom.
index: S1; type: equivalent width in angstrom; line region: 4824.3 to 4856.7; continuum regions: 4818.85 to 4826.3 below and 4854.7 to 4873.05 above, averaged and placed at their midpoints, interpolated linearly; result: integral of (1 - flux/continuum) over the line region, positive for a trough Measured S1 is -2.3 angstrom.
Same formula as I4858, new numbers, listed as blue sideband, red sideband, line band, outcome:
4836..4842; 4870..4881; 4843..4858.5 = 0.52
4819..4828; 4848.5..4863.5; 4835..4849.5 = -1.15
